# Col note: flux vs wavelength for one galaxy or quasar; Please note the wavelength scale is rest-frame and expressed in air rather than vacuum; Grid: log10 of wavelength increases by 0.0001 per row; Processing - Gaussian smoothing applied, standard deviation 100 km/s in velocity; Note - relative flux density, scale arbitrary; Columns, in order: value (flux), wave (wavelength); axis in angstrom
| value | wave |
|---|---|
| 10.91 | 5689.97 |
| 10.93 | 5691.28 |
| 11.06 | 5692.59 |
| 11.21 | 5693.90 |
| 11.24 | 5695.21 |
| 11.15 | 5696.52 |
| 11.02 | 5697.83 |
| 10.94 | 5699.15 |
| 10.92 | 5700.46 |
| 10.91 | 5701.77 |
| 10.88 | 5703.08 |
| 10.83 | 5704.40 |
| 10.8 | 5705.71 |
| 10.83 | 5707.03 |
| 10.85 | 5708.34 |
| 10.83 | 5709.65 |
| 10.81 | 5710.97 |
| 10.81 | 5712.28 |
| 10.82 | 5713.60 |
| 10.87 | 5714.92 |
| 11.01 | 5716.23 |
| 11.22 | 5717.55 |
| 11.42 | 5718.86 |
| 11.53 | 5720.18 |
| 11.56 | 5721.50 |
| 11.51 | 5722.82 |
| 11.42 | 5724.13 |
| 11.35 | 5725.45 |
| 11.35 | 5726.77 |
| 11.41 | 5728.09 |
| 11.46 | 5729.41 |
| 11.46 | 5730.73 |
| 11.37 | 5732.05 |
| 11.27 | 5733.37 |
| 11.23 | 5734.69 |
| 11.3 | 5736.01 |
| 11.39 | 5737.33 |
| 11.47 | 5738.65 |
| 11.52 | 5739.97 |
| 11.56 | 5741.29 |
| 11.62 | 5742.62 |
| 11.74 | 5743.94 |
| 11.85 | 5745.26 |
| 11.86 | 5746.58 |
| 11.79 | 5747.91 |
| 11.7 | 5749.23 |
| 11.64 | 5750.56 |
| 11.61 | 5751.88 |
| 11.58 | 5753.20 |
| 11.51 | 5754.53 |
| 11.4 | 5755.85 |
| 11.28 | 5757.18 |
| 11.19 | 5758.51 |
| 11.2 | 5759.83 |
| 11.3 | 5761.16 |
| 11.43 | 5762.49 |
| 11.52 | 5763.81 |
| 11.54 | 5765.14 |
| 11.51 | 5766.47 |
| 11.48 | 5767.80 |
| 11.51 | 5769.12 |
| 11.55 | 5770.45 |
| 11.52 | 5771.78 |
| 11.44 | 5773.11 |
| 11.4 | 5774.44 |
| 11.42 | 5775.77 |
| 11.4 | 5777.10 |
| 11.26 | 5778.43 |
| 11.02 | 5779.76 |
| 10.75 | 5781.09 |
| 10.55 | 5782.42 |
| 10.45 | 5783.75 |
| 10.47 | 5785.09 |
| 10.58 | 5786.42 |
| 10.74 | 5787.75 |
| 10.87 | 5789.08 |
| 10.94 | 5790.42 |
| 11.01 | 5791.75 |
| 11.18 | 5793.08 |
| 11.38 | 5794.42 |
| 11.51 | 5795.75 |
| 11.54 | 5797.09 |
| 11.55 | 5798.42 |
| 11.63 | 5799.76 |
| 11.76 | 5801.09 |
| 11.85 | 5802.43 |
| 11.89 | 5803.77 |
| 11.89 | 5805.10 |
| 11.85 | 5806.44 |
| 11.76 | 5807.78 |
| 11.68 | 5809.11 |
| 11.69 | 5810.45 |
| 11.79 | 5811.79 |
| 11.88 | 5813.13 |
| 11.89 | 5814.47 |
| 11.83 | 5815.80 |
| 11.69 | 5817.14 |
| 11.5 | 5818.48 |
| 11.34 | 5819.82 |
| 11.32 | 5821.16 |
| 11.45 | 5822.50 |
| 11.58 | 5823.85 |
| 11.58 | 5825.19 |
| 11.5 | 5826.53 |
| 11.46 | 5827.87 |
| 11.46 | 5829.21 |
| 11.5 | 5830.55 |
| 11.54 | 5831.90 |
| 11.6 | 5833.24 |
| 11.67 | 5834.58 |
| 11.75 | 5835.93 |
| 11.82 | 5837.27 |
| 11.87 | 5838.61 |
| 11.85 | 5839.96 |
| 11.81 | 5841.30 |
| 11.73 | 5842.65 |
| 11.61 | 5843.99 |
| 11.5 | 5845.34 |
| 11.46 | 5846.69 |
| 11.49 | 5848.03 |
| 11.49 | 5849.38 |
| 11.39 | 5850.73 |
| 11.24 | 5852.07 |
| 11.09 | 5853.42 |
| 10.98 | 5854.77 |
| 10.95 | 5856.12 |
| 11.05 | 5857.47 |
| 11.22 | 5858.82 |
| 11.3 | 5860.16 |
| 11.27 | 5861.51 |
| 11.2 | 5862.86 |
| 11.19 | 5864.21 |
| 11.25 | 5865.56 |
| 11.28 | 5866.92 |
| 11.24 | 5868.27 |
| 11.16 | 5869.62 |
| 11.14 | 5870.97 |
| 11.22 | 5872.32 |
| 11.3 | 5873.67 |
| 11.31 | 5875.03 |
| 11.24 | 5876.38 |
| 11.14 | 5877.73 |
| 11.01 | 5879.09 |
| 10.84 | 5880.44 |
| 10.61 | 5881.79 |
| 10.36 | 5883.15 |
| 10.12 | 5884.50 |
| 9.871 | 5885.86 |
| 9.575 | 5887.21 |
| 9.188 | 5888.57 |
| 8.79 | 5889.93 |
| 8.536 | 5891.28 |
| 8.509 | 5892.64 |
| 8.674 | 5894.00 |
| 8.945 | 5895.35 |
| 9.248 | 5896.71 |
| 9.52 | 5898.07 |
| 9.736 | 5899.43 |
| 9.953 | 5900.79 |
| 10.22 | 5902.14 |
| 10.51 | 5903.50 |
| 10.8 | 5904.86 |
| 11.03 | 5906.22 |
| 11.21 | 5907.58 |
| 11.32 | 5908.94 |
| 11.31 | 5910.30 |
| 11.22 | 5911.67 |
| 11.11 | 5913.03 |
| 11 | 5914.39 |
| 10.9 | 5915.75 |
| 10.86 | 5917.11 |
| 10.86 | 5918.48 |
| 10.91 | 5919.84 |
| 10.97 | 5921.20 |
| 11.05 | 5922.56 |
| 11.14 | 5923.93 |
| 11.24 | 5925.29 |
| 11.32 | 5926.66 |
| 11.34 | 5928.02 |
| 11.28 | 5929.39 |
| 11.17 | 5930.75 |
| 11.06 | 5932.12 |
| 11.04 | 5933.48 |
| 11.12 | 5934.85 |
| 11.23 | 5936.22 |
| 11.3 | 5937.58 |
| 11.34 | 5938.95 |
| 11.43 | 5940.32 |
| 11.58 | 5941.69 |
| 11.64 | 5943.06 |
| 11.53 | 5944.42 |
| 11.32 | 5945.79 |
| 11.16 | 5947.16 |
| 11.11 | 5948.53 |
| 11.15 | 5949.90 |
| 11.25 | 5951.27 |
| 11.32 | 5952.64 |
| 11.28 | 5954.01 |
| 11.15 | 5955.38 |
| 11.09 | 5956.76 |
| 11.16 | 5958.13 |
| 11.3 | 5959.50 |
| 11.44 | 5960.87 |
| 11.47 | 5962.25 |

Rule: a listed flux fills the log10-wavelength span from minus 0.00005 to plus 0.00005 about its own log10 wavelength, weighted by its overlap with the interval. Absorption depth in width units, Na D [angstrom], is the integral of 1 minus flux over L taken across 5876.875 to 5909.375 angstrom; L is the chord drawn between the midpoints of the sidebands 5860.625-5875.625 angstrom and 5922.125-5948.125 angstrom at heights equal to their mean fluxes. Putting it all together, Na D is 3.6 angstrom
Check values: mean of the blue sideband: 11.2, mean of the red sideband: 11.3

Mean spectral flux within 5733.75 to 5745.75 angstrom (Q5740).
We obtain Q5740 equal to 11.5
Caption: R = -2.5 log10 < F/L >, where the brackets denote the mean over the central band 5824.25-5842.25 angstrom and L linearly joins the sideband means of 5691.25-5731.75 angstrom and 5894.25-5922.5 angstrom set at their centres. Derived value -0.08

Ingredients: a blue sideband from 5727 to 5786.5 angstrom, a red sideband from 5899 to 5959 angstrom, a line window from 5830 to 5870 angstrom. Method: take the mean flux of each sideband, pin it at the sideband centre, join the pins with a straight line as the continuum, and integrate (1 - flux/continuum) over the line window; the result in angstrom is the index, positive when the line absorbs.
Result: -0.7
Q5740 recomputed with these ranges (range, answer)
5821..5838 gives 11.6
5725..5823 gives 11.4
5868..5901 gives 10.1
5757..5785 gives 11.3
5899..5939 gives 11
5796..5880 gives 11.5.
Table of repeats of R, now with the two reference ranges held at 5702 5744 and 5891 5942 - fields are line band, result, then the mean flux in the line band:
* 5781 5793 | 0.032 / 10.7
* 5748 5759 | -0.035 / 11.5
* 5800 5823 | -0.070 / 11.7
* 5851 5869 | -0.033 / 11.2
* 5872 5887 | 0.002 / 10.8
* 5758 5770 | -0.030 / 11.4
